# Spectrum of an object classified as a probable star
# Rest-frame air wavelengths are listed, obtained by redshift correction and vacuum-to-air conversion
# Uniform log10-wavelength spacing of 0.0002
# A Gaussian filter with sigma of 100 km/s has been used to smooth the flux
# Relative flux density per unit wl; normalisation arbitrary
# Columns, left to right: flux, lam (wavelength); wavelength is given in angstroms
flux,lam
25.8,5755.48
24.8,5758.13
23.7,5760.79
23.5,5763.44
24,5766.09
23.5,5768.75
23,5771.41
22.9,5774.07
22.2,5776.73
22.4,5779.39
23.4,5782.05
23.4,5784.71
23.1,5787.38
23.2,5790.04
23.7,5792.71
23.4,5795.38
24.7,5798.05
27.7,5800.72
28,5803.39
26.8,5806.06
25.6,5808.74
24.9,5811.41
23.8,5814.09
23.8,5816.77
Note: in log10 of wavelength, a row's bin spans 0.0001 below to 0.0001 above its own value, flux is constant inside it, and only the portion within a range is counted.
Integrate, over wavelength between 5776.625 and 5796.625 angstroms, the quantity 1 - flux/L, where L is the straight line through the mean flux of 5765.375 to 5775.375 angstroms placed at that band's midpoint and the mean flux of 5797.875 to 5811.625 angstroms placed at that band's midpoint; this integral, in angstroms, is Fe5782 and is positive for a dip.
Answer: 1.3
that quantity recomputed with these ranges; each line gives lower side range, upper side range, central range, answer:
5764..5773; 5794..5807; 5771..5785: 0.82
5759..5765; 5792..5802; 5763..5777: 0.44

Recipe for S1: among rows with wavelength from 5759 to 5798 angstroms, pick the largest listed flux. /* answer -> 24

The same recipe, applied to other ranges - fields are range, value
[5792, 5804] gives 28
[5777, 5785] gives 23.4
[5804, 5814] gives 26.8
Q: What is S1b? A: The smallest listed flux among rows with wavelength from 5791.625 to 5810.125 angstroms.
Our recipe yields 23.4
